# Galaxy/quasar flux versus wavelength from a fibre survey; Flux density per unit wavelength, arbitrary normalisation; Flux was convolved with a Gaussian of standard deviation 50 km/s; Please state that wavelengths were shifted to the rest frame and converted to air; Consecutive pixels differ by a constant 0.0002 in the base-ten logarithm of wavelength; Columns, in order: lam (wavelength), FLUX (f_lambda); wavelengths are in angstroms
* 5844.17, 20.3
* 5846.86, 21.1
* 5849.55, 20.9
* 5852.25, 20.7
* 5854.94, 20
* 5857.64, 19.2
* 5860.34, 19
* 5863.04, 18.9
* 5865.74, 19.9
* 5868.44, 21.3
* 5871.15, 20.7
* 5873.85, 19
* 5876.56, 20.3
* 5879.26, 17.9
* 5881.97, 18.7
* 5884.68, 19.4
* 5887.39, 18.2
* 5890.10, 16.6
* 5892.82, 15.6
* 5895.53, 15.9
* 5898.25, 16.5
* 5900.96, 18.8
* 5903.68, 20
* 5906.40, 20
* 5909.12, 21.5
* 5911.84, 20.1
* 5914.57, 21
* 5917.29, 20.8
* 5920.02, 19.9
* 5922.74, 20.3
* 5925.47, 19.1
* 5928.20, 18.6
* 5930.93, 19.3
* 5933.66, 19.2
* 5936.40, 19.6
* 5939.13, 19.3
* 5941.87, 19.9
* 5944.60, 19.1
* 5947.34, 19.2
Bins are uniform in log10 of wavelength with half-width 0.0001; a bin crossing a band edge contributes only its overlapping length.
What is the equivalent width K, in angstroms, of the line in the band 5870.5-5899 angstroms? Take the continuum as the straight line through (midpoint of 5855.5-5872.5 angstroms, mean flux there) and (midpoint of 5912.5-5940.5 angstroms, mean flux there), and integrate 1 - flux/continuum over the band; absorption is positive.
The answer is 2.5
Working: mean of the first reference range 19.8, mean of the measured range 18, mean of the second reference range 19.7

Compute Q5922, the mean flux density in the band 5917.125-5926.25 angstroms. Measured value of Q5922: 20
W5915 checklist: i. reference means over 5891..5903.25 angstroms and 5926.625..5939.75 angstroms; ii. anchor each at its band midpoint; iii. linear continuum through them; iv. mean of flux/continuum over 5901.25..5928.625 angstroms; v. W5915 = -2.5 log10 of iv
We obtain -0.12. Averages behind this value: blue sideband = 16.9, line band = 20.1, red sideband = 19.2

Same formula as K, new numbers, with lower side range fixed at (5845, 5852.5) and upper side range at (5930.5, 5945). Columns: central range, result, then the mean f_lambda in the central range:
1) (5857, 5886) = 1.5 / 19.5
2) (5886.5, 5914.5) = 2.2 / 18.4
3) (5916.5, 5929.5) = 0.0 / 19.7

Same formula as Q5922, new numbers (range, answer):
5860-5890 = 19.3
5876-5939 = 19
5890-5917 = 18.8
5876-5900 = 17.6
